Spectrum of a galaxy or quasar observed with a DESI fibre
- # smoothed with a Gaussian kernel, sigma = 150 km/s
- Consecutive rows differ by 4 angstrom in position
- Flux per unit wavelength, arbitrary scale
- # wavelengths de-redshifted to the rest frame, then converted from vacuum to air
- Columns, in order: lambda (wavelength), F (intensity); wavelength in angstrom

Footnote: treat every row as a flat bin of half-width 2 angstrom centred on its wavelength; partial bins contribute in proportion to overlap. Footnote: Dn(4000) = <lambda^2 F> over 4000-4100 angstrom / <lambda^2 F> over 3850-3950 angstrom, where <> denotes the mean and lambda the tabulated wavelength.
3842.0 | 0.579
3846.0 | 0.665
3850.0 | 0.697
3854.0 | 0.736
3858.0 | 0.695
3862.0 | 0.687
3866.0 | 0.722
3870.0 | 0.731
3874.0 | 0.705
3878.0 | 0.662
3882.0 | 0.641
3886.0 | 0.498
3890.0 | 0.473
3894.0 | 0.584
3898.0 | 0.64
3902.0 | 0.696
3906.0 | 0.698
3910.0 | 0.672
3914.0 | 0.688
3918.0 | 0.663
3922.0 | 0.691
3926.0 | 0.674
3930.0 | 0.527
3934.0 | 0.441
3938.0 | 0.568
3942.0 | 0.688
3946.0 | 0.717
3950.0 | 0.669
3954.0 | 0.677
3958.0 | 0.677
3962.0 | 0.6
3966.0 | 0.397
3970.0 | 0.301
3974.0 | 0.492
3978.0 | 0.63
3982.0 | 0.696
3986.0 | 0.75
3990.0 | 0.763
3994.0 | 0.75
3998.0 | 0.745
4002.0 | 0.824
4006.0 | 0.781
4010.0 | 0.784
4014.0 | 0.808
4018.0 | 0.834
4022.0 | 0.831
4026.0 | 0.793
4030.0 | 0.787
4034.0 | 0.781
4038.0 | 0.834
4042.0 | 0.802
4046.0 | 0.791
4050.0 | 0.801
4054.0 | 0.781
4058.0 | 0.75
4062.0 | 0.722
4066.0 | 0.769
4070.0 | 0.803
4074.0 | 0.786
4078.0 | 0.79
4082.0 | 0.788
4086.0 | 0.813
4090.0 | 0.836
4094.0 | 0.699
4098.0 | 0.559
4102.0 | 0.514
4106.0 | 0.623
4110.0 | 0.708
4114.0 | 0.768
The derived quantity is 1.3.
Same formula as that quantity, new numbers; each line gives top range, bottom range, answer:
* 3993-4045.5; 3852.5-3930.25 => 1.30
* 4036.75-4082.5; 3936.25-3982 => 1.40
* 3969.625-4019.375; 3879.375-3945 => 1.21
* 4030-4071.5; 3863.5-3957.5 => 1.31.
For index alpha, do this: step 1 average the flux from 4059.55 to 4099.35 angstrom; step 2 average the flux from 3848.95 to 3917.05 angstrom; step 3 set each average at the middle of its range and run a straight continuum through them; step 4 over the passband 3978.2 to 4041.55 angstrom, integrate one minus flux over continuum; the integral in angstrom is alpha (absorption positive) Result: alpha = -4.9 angstrom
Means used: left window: 0.66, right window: 0.76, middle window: 0.78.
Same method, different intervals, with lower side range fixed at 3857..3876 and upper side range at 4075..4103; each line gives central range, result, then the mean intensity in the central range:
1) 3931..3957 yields 3.3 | 0.625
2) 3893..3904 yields 1.0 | 0.645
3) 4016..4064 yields -4.8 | 0.792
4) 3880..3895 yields 3.5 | 0.547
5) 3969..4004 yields 2.2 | 0.672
